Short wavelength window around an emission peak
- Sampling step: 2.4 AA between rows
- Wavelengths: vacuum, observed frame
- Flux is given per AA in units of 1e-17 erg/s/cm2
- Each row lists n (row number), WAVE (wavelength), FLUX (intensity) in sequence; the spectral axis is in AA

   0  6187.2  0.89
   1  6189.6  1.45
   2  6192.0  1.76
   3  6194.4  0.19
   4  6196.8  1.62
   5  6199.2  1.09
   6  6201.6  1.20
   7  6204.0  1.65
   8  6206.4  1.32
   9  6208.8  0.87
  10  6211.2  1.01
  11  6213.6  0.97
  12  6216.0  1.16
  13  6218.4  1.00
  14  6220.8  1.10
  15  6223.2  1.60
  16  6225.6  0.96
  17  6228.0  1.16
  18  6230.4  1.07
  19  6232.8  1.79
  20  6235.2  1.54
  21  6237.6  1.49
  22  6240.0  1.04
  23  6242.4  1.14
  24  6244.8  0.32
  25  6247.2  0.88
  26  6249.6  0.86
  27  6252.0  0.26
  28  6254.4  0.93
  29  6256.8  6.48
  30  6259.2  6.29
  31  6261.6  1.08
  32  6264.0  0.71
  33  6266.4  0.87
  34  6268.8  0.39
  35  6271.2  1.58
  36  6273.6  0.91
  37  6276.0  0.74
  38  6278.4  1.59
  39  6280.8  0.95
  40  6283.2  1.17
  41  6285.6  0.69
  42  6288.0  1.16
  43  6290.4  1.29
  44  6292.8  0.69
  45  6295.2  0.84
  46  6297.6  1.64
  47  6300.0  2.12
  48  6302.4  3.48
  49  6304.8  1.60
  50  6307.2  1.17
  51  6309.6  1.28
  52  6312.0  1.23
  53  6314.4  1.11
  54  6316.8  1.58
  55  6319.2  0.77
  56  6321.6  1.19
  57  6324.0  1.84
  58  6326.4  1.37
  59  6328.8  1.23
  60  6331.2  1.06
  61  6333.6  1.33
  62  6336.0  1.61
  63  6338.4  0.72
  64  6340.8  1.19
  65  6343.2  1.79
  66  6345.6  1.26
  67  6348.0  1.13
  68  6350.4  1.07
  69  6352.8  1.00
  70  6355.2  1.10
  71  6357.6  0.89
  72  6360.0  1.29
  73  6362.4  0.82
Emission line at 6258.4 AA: Hbeta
